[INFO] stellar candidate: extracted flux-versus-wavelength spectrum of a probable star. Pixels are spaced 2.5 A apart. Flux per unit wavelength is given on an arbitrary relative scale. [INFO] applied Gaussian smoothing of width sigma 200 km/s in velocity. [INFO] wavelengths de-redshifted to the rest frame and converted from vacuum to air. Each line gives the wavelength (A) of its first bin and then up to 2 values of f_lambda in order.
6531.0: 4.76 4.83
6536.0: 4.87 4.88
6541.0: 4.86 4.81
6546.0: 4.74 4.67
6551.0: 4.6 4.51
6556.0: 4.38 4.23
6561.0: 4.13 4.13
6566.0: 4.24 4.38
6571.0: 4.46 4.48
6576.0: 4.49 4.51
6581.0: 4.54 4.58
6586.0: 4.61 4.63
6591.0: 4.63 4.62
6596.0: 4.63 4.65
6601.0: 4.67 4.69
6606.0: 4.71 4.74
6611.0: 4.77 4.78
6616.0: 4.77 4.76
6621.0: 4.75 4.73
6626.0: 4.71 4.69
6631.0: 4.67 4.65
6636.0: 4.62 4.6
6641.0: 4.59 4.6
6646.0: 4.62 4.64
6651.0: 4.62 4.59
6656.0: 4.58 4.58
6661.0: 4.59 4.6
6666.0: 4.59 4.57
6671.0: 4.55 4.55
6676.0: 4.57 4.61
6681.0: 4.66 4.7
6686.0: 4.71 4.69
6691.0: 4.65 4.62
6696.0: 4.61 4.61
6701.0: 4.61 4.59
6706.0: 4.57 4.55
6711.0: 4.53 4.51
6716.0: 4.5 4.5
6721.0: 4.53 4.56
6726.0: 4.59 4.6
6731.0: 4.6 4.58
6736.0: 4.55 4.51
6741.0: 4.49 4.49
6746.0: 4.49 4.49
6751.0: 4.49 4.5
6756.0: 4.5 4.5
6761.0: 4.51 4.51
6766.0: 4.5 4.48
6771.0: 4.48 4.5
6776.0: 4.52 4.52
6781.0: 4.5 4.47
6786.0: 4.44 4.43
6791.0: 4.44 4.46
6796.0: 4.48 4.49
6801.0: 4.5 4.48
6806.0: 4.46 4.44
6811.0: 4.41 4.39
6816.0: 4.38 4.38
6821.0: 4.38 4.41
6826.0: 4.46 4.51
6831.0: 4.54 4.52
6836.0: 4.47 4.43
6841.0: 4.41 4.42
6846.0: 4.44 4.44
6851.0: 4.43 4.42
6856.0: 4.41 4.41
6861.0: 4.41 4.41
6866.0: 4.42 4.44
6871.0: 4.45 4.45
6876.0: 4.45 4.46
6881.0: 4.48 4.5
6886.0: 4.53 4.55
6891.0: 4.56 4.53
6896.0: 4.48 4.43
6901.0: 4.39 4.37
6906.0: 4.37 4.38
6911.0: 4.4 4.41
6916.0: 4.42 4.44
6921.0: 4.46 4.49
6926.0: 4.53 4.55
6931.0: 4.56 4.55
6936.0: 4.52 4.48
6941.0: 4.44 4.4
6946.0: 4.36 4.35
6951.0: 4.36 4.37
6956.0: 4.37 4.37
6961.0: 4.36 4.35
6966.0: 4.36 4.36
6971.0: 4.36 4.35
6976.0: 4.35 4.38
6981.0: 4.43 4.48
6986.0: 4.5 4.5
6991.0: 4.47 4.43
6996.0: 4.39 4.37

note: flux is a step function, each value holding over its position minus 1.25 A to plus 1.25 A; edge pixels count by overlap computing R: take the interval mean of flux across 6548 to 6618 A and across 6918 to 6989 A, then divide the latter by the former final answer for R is 0.97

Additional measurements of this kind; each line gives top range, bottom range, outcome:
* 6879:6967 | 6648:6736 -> 0.97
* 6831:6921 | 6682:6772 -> 0.98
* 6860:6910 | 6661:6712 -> 0.97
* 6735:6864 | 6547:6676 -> 0.97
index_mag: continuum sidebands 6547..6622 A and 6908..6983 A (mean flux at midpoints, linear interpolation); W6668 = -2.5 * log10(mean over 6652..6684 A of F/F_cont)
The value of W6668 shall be -0.02 mag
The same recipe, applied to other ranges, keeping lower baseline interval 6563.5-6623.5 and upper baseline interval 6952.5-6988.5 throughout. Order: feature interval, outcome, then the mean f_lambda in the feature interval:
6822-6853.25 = 0.00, 4.45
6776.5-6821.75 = 0.01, 4.45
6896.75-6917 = 0.01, 4.4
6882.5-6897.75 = -0.02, 4.52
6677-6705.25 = -0.02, 4.64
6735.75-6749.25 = 0.00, 4.5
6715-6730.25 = 0.00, 4.55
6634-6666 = -0.01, 4.6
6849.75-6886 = 0.00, 4.44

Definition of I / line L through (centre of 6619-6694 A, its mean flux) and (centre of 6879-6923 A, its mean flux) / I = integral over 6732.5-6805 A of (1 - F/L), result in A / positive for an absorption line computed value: 0.9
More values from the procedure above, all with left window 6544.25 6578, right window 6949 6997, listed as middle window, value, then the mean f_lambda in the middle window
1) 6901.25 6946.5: -0.5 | 4.45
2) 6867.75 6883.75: -0.2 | 4.46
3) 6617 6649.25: -1.8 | 4.67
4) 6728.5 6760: -0.8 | 4.52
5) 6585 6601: -0.8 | 4.63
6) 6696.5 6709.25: -0.5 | 4.59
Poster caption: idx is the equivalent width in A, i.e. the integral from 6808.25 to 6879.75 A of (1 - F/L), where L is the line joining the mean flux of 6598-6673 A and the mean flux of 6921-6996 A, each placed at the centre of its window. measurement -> 1.2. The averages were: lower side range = 4.66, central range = 4.43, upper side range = 4.43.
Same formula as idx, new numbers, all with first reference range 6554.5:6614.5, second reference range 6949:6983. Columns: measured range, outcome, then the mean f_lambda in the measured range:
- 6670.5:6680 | -0.2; 4.57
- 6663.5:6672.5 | -0.2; 4.57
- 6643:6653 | -0.3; 4.62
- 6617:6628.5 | -0.6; 4.73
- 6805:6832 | 0.0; 4.43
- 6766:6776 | -0.1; 4.49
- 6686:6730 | -1.0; 4.58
